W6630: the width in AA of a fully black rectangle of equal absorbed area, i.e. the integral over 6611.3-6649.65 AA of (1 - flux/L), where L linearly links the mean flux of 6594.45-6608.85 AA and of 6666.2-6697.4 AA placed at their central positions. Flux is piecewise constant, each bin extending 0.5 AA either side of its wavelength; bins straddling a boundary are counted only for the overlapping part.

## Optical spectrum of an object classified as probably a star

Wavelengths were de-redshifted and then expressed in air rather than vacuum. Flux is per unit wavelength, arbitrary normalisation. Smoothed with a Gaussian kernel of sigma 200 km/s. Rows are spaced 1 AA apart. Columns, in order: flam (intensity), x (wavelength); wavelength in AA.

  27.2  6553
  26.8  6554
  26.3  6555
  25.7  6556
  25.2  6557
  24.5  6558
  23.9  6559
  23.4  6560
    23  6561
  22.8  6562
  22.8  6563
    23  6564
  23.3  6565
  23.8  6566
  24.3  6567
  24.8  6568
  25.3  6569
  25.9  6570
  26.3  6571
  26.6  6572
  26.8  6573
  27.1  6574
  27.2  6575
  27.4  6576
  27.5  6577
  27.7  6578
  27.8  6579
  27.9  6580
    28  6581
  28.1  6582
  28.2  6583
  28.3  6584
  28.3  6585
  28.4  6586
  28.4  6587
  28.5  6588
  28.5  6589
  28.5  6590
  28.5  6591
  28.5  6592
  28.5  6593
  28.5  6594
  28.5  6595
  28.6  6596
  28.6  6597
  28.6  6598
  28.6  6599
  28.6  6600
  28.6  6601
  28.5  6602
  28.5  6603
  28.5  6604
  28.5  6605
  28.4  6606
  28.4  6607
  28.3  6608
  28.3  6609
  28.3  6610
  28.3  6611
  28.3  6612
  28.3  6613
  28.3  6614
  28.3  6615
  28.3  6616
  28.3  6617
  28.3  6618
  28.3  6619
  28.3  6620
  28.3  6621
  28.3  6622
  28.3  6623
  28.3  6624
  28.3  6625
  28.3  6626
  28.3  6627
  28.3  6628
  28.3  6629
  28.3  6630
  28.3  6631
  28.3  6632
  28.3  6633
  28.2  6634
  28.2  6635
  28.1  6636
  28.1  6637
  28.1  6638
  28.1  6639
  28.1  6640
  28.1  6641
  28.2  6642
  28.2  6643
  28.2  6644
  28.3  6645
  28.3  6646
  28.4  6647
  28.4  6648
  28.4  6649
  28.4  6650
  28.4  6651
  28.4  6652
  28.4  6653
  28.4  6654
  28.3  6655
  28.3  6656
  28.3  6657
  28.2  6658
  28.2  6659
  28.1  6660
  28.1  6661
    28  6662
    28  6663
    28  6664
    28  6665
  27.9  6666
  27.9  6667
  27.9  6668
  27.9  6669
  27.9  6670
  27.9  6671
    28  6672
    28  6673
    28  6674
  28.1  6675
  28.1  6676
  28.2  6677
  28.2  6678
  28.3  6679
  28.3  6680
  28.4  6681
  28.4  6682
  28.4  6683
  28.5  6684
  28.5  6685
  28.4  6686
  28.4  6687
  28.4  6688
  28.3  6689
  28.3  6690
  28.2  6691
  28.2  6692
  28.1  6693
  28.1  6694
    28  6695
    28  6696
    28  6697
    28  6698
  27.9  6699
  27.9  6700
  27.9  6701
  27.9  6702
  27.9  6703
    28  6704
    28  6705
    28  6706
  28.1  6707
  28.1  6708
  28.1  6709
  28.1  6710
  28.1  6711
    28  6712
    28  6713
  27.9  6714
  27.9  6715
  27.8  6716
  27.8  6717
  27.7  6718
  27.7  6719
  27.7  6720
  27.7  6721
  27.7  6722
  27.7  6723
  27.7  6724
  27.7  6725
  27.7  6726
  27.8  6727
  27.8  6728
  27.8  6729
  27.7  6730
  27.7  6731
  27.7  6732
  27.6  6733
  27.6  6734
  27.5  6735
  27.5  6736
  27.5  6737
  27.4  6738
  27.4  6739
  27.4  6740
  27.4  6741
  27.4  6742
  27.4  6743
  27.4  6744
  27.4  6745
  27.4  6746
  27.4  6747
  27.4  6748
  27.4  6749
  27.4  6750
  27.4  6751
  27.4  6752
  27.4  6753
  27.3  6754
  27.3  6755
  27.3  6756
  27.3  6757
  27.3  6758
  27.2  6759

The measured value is 0.2 AA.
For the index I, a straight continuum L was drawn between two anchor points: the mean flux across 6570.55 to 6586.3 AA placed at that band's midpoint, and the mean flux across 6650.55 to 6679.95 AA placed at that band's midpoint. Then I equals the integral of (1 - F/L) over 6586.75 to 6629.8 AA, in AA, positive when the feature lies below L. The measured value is -1.0 AA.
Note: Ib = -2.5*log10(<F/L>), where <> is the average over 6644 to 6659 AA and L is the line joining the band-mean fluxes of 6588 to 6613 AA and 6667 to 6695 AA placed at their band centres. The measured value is 0.00 mag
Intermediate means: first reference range 28.5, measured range 28.3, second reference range 28.2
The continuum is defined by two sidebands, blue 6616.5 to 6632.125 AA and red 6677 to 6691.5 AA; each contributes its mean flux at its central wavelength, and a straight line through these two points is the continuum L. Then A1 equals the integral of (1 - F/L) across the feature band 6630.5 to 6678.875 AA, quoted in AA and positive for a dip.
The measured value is 0.3 AA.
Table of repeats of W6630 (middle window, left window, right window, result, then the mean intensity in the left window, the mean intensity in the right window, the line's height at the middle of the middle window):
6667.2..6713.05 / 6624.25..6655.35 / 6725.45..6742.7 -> -0.35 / 28.3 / 27.6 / 27.9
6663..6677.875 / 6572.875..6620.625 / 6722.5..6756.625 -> -0.07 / 28.2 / 27.5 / 27.9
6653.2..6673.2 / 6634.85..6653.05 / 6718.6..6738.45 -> 0.03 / 28.2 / 27.7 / 28.1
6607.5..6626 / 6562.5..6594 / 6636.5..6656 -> -0.41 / 26.9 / 28.3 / 27.7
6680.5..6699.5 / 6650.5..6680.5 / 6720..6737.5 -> -0.20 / 28.1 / 27.7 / 27.9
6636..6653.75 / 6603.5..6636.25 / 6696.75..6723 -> -0.04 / 28.3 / 27.9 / 28.2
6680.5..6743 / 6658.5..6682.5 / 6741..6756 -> -0.45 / 28.1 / 27.4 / 27.7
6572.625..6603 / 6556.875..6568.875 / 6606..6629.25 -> -2.80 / 23.7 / 28.3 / 25.8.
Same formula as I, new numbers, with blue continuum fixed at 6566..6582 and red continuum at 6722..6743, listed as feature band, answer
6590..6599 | -0.6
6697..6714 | -0.3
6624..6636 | -0.6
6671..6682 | -0.4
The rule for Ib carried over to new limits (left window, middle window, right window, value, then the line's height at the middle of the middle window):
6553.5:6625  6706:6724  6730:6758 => -0.02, 27.4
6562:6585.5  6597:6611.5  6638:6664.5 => -0.06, 27.1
